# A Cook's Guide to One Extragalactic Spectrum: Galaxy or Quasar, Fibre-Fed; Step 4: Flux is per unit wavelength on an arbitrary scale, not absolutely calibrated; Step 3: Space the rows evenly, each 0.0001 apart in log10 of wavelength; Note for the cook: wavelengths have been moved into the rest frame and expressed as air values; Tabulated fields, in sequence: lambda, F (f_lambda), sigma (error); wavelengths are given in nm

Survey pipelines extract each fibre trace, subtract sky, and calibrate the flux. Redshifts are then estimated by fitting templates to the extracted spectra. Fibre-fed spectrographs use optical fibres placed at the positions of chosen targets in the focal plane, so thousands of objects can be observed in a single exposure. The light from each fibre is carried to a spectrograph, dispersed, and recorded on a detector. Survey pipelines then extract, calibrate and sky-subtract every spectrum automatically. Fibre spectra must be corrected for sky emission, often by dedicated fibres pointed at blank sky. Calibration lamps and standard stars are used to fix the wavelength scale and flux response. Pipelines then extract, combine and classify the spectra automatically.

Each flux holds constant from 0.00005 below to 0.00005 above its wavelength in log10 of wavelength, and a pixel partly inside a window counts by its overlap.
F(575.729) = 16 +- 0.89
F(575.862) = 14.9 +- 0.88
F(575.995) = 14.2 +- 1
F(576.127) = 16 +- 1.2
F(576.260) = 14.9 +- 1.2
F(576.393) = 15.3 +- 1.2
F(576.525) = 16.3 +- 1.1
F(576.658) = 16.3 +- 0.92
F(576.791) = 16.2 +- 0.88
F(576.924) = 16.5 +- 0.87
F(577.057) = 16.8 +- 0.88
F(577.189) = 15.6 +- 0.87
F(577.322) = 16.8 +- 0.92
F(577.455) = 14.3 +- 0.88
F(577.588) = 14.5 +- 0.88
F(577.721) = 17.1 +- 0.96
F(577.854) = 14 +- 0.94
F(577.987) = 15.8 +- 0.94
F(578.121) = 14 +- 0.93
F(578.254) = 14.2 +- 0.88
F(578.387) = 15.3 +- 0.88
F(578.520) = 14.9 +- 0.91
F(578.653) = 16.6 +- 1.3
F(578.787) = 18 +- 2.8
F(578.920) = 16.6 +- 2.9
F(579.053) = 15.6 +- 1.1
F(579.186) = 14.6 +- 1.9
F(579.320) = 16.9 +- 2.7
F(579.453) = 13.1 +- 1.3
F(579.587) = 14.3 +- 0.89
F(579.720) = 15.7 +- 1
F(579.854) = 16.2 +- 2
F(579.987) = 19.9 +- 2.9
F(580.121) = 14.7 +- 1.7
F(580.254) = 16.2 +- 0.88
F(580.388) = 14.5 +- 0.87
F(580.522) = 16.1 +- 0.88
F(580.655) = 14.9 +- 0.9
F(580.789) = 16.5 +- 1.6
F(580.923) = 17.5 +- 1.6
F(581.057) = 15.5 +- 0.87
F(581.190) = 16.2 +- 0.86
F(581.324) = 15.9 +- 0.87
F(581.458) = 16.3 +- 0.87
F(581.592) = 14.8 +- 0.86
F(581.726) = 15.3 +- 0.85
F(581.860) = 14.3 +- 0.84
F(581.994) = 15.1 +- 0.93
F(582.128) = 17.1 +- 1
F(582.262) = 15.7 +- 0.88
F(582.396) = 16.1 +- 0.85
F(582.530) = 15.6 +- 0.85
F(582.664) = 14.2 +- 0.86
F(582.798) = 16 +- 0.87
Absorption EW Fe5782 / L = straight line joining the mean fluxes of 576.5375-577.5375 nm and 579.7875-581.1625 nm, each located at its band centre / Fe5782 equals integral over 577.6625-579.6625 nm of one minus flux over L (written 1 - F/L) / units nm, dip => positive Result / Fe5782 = 0.09 nm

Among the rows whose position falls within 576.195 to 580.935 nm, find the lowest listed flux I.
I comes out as 13.1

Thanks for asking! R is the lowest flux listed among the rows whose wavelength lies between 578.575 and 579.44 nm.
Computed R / 14.6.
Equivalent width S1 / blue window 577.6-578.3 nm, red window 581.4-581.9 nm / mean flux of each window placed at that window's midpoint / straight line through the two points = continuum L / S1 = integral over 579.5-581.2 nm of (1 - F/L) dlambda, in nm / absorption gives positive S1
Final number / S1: -0.10 nm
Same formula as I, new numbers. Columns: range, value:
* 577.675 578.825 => 14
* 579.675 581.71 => 14.5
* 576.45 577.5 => 14.3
